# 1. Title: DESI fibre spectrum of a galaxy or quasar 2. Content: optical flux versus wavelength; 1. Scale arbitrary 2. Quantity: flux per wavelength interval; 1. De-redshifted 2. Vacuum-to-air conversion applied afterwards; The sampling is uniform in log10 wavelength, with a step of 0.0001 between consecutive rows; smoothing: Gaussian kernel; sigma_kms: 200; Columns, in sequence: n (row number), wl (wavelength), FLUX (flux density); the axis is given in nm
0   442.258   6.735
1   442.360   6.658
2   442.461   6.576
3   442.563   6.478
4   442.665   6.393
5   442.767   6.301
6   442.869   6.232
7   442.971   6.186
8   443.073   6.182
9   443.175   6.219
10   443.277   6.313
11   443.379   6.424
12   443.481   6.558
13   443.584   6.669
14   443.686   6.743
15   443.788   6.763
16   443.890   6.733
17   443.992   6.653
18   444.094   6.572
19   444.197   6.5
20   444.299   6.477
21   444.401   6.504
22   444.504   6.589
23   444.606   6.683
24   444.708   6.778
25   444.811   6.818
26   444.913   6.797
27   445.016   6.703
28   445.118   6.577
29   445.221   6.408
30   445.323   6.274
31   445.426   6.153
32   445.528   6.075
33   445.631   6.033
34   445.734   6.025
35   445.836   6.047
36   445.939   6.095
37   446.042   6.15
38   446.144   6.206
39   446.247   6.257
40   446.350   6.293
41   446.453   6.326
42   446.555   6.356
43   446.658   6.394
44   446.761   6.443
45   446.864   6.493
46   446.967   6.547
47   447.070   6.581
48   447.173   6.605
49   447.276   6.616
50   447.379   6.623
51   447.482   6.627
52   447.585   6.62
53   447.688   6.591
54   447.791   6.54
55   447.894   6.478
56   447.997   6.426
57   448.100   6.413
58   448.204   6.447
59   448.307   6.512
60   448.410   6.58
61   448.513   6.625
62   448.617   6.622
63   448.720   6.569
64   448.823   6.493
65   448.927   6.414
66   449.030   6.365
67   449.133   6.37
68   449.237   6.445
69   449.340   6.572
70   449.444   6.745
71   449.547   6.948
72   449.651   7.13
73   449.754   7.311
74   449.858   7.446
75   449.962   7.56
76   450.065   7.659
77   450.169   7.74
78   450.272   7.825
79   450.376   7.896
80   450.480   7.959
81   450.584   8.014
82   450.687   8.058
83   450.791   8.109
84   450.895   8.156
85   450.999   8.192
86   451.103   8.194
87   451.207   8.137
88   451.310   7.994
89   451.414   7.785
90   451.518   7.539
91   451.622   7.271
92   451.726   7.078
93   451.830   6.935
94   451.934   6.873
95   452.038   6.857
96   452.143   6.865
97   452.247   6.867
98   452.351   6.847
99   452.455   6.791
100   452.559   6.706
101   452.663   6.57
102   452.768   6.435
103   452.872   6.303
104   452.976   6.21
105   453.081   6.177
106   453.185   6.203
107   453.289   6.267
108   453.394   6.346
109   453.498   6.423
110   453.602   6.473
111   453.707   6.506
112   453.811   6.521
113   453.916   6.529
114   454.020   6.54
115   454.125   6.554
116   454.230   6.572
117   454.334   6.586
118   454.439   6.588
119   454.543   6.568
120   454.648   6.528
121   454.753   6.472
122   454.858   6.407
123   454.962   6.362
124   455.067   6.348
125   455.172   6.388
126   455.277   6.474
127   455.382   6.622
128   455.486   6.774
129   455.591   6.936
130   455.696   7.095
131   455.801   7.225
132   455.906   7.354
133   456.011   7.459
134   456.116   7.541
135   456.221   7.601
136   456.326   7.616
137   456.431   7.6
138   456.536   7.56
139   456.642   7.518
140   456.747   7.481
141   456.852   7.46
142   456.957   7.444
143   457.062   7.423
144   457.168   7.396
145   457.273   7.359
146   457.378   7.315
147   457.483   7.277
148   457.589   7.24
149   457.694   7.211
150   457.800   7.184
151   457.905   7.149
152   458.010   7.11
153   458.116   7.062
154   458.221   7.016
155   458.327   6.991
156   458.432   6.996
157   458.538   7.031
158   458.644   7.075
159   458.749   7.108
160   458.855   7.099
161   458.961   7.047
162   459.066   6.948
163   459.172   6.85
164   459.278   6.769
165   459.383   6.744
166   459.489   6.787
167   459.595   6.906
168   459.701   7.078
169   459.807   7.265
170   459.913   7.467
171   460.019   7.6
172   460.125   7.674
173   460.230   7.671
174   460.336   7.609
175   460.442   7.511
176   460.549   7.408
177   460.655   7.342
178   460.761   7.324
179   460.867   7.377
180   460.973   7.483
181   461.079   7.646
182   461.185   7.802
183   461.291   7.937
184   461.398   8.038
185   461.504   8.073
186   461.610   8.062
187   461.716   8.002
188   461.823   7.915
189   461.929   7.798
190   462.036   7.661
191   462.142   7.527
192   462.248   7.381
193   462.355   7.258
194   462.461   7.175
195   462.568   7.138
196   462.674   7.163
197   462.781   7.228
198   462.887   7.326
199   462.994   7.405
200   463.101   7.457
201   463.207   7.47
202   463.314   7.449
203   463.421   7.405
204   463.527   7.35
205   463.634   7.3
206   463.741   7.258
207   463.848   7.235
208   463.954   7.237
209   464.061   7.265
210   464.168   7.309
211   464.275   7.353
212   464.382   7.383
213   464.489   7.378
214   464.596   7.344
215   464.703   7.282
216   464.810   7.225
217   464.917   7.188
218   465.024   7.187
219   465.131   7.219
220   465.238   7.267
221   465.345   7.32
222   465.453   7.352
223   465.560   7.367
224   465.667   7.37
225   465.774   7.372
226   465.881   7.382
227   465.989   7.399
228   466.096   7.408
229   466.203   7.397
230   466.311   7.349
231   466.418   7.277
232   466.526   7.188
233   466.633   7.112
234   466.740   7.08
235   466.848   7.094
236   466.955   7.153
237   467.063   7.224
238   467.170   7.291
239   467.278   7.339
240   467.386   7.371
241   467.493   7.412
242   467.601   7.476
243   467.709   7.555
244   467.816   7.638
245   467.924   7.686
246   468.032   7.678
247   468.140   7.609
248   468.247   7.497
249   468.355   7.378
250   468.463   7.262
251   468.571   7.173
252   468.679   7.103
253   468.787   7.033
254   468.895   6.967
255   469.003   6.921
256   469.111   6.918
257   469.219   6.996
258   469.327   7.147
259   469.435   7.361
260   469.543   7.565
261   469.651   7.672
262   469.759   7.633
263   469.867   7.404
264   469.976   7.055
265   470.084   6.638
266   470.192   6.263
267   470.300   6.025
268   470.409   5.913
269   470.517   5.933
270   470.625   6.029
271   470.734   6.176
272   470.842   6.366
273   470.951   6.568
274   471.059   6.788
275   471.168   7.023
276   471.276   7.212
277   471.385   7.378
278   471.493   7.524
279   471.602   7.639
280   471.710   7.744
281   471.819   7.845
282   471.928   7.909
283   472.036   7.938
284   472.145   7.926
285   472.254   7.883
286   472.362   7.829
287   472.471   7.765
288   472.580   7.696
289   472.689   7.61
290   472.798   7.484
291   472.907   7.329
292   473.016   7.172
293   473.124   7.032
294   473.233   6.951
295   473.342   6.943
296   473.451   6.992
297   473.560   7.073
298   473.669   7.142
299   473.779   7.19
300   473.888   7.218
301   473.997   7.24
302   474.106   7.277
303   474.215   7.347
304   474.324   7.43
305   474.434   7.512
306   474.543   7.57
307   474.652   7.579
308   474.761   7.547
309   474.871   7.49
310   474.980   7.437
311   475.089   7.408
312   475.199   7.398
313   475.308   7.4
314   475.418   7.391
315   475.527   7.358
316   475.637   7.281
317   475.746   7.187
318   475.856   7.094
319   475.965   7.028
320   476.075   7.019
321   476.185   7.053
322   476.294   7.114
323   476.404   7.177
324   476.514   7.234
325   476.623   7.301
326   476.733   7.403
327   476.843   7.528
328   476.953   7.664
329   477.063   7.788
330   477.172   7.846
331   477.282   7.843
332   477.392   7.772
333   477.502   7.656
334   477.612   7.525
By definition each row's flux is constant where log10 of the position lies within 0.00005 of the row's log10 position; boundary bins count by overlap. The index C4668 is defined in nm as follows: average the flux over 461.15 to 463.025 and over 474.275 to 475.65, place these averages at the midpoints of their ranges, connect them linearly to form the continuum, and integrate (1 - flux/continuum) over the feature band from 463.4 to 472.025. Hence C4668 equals 0.38 nm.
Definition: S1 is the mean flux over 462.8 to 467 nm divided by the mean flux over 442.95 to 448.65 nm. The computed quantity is 1.1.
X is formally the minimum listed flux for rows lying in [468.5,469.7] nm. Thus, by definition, 6.918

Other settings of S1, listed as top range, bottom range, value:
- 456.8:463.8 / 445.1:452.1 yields 1.07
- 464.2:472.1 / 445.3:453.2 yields 1.05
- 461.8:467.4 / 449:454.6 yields 1.04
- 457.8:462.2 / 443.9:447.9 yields 1.14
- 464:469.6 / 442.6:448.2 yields 1.13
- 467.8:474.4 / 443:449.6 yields 1.11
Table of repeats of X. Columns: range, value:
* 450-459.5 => 6.177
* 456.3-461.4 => 6.744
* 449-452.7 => 6.365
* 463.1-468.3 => 7.08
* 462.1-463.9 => 7.138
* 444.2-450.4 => 6.025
